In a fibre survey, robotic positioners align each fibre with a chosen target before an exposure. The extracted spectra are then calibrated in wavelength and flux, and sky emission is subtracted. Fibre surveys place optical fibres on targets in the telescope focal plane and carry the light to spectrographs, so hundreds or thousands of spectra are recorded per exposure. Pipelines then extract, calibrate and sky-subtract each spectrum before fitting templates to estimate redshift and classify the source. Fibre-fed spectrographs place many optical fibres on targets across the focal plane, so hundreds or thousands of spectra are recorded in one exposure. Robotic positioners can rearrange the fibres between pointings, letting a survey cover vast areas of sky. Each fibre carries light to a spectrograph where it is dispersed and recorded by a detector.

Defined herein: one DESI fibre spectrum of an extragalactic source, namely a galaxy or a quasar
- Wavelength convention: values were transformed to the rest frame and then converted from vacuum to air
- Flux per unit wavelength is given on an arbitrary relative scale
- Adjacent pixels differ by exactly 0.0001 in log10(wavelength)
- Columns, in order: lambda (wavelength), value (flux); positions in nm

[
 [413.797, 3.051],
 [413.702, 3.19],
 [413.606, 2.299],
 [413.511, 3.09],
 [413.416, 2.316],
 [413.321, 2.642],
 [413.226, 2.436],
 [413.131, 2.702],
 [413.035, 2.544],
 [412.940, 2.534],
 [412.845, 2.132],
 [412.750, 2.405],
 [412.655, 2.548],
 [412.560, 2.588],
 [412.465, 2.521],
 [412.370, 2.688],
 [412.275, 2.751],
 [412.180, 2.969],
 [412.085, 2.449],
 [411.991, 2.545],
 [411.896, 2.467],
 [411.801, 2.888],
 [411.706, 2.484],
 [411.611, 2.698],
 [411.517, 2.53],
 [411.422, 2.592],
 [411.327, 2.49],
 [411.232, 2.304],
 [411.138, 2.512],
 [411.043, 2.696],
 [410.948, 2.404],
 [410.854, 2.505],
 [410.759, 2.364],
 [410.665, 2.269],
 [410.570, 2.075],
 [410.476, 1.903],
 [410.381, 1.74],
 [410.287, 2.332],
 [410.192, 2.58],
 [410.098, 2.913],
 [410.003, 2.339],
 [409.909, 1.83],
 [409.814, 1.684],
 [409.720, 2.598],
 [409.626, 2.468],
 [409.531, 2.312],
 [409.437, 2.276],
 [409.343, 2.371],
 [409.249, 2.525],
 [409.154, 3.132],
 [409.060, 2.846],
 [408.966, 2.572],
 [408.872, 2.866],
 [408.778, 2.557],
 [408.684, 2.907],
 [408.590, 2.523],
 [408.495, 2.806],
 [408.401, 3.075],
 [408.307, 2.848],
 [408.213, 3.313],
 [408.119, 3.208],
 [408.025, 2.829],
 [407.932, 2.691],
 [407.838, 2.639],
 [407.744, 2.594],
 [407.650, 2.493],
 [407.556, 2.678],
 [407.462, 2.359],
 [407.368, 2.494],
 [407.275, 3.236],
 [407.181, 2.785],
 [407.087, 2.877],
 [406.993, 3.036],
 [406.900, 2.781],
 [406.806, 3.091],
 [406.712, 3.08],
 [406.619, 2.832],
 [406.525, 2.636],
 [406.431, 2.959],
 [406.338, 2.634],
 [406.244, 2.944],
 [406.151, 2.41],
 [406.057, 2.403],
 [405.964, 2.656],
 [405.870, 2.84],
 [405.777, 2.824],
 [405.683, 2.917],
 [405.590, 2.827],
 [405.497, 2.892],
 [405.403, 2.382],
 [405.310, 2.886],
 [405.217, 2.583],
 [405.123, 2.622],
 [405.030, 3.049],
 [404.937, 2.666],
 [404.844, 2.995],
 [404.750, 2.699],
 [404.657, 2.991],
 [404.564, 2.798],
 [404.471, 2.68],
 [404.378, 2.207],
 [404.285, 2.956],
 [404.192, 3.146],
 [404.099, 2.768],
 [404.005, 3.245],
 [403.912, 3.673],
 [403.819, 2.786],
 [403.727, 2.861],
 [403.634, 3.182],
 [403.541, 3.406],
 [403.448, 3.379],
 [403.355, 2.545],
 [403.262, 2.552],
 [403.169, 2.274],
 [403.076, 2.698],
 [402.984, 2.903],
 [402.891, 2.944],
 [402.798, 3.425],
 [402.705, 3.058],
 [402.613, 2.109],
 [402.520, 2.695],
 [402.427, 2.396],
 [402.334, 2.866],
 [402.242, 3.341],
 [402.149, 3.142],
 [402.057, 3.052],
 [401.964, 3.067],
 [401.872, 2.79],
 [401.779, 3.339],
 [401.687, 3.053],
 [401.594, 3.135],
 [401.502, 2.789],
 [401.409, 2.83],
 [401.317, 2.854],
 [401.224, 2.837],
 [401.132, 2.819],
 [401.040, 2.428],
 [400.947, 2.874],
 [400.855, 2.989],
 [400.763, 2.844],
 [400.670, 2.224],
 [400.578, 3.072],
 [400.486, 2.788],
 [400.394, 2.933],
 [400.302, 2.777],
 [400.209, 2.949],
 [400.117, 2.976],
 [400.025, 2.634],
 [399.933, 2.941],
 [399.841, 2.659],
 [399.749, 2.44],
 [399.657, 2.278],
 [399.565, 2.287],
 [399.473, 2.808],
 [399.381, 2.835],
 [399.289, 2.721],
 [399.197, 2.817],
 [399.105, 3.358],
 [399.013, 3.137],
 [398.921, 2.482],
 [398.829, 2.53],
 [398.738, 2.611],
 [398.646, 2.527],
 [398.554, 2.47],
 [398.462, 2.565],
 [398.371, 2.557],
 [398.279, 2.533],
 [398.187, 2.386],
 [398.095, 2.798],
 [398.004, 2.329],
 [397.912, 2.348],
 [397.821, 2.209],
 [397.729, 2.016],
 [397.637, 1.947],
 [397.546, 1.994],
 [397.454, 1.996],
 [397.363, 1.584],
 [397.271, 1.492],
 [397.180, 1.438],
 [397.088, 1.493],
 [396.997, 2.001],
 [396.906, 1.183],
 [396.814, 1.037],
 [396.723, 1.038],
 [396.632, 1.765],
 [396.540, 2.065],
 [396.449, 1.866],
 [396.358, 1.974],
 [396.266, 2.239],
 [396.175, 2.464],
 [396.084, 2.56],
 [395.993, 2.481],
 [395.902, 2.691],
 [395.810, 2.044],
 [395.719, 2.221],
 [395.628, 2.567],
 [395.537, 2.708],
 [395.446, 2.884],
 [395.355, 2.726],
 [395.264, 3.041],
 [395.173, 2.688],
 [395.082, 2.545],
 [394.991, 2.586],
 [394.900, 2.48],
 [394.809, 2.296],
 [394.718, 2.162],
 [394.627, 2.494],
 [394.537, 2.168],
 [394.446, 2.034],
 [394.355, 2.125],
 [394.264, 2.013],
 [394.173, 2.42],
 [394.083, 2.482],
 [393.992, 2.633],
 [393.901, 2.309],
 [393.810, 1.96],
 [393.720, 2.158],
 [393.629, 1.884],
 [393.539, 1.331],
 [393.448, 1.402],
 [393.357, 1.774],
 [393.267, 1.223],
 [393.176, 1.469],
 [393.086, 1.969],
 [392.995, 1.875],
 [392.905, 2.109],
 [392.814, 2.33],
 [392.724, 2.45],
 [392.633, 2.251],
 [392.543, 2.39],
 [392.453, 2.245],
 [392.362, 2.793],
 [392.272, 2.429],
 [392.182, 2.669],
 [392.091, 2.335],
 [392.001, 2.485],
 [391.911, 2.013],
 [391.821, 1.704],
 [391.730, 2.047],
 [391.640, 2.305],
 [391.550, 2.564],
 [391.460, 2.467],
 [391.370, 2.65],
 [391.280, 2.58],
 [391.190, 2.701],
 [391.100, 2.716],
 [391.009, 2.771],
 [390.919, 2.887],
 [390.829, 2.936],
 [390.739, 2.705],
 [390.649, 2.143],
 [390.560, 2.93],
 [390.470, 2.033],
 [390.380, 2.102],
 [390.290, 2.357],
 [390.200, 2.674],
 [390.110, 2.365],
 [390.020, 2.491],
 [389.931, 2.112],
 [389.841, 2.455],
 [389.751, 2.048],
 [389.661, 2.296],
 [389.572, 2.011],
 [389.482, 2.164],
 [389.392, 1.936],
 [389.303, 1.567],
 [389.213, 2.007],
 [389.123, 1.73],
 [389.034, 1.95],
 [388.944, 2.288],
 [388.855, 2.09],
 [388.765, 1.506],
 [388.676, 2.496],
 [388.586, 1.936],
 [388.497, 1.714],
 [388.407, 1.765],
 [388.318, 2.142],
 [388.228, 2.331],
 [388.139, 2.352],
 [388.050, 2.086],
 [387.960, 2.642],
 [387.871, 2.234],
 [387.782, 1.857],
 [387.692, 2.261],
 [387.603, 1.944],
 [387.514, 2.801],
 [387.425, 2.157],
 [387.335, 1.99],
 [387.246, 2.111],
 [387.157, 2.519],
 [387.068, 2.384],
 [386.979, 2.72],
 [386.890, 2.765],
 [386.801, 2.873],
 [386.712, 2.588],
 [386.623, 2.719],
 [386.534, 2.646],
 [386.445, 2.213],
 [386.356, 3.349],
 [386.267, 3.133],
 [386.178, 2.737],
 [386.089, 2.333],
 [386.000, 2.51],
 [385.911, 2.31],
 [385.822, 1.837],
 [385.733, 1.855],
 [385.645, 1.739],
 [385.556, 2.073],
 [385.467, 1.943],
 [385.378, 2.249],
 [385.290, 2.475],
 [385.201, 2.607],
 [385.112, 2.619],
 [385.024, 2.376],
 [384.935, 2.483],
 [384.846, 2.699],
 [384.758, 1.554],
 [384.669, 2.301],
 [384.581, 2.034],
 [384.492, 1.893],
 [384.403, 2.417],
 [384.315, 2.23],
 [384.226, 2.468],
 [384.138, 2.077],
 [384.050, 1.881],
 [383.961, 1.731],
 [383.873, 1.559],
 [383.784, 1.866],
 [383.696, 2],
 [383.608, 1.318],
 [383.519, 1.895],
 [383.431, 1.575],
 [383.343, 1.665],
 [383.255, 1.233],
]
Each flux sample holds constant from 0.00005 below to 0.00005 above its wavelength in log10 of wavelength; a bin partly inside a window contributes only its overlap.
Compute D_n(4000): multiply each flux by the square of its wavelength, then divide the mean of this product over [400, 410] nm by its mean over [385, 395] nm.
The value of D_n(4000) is 1.3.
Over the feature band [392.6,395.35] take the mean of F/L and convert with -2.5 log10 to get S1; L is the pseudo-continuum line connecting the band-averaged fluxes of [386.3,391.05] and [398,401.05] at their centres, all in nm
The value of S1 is 0.158 mag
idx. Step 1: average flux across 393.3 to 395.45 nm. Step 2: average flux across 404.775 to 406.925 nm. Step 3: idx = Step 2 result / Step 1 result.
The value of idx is 1.23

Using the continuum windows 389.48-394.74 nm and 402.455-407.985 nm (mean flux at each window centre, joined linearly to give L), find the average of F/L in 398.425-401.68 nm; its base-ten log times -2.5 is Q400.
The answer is -0.06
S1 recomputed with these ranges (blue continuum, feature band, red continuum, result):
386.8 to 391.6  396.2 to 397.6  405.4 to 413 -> 0.39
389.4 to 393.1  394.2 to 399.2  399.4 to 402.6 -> 0.16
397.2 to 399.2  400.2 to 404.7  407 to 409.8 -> -0.15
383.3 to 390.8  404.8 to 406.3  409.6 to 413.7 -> -0.14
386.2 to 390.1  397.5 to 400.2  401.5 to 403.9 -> 0.08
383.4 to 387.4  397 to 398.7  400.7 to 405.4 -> 0.25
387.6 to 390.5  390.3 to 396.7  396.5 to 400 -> -0.06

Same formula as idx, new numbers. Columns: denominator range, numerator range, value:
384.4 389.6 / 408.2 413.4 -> 1.12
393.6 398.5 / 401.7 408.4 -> 1.30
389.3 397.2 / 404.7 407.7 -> 1.24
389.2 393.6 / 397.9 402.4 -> 1.23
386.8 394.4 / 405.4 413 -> 1.17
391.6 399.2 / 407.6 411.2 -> 1.15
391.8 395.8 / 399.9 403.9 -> 1.28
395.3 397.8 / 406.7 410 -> 1.33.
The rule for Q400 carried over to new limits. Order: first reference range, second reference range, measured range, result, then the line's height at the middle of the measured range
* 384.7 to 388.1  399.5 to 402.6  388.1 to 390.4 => 0.168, 2.46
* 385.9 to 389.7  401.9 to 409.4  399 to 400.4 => -0.051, 2.64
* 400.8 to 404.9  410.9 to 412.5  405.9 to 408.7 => -0.020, 2.74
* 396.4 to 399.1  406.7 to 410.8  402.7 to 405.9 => -0.195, 2.4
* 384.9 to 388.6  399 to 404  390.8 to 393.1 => 0.050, 2.53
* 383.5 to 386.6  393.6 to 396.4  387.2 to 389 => 0.068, 2.27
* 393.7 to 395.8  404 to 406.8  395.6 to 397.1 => 0.237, 2.47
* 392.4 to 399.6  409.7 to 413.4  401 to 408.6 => -0.206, 2.35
